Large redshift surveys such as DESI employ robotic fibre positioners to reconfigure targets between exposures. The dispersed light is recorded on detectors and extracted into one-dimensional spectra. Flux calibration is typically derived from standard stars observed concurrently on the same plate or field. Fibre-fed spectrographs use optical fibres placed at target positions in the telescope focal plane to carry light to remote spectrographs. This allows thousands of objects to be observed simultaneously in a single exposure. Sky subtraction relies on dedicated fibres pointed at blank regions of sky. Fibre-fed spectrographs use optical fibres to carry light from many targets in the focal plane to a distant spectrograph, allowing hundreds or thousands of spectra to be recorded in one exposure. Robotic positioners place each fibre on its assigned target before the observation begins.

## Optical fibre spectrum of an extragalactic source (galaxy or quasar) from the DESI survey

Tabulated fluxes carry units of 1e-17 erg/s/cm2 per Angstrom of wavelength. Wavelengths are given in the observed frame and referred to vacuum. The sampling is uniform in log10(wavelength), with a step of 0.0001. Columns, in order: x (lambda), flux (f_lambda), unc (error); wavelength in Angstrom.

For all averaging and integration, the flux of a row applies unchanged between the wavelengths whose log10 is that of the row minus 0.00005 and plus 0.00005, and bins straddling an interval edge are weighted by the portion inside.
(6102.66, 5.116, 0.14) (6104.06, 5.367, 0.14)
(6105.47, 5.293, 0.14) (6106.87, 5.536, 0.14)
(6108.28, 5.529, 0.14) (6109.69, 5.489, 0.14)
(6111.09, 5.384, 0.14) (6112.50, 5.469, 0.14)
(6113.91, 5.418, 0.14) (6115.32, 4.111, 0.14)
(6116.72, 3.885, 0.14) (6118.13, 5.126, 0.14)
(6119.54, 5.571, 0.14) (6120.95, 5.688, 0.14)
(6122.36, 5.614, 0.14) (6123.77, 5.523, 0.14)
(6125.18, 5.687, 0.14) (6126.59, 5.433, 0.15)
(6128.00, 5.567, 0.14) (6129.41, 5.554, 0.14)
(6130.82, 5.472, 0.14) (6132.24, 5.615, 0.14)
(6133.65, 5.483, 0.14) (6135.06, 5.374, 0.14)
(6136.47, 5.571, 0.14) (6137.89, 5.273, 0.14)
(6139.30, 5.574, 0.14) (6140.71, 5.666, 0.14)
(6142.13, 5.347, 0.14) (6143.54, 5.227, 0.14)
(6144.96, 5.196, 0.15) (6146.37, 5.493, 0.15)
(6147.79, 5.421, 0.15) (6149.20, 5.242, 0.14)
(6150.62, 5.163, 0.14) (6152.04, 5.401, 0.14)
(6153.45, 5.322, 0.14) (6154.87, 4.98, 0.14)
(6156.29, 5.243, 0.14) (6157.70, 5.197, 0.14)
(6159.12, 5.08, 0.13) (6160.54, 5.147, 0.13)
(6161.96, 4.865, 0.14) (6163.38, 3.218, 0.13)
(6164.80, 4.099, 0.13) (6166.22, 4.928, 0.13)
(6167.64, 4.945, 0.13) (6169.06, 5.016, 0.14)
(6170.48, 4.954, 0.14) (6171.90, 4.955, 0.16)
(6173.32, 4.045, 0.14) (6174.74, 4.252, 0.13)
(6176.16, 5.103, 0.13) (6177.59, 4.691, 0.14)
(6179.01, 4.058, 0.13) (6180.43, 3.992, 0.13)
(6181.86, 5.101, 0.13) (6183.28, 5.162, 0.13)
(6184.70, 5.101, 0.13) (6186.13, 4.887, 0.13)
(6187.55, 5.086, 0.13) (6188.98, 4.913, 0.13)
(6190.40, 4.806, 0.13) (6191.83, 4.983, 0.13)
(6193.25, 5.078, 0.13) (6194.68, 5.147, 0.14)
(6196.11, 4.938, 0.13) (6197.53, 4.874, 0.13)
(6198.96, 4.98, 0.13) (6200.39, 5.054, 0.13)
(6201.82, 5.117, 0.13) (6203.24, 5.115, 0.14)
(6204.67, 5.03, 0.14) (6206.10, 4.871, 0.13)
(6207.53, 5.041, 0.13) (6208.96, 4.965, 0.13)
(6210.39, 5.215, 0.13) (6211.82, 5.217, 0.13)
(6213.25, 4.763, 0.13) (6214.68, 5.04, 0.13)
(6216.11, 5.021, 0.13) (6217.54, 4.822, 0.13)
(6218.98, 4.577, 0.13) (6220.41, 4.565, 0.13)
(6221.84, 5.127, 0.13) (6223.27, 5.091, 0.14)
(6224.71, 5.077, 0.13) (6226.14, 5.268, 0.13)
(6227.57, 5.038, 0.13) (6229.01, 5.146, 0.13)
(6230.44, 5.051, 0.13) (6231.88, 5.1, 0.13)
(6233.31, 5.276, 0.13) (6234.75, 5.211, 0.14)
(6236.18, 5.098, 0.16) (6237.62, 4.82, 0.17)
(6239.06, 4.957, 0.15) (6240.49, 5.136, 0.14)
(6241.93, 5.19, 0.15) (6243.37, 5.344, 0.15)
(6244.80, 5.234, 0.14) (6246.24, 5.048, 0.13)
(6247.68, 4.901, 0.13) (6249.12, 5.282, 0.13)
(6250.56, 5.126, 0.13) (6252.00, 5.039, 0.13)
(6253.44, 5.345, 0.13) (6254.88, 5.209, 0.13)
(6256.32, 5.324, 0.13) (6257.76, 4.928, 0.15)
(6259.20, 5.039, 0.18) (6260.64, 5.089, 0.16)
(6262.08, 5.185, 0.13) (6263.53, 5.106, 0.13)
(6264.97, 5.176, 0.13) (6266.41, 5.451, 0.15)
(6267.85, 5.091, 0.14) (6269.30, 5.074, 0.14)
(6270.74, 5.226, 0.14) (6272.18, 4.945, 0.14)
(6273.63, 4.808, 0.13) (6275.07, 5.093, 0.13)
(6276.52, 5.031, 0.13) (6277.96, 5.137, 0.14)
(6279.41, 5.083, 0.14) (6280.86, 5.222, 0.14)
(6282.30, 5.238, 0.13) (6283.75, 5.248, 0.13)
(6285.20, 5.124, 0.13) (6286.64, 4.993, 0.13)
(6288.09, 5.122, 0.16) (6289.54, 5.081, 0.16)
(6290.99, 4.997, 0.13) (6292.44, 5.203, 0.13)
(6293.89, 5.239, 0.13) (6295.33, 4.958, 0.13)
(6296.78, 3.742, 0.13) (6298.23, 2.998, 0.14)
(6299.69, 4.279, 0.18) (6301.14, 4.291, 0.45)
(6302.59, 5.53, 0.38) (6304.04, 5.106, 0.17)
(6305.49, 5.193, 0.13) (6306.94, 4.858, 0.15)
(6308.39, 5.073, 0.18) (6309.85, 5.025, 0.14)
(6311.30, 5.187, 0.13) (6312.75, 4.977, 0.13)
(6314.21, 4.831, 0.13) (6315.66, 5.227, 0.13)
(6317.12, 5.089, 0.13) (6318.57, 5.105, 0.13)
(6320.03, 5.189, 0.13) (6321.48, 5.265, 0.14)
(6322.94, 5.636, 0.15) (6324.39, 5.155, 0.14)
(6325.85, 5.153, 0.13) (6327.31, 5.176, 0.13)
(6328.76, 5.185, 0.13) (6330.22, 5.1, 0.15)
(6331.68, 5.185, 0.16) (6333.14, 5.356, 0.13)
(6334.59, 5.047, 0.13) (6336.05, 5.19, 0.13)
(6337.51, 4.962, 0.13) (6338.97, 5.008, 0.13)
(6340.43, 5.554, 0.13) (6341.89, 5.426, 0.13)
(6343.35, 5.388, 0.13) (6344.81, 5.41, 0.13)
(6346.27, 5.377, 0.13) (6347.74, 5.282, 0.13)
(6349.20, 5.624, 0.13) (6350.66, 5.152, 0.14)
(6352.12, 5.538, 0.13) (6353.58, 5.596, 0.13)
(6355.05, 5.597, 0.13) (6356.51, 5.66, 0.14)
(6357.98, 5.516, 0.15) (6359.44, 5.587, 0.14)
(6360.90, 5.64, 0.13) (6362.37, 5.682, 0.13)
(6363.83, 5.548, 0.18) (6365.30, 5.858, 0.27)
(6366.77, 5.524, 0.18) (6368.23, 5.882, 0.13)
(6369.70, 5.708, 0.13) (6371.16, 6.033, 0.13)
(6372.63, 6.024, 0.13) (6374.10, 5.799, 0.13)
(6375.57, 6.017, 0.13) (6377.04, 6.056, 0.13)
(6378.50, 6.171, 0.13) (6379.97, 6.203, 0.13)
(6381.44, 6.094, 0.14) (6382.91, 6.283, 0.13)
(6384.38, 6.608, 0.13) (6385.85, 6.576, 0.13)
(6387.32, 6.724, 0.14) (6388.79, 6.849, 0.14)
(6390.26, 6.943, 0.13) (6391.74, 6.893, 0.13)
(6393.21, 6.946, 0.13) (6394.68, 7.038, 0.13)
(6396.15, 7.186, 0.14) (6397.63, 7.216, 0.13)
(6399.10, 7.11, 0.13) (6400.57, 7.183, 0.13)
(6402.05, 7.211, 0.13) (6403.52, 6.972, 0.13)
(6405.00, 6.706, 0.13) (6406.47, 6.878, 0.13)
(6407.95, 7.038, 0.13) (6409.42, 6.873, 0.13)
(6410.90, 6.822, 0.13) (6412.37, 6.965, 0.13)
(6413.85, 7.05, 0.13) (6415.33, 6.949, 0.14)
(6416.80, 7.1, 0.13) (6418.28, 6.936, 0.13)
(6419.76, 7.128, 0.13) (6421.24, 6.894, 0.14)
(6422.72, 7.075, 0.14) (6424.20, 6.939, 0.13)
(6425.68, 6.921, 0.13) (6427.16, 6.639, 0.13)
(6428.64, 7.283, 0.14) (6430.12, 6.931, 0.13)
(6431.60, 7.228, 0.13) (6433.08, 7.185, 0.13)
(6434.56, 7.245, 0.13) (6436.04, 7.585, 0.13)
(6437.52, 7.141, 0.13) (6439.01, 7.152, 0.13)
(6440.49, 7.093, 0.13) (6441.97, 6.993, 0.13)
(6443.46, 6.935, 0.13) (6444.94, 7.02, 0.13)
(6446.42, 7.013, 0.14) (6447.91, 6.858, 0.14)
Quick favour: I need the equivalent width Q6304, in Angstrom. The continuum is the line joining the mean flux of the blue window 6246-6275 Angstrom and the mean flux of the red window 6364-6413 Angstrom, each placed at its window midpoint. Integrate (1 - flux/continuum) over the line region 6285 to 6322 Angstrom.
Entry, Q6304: 4.6 Angstrom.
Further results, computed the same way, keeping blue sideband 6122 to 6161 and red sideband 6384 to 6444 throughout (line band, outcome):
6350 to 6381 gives 4.4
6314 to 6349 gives 6.9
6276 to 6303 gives 6.0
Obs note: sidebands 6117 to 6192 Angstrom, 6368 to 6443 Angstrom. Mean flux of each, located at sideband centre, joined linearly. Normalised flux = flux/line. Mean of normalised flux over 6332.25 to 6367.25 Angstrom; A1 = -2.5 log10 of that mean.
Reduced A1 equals 0.18 mag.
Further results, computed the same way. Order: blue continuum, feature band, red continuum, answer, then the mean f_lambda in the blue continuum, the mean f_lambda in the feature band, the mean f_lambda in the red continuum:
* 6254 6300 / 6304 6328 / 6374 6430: 0.09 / 4.99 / 5.13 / 6.81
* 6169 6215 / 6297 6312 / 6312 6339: 0.09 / 4.89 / 4.72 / 5.15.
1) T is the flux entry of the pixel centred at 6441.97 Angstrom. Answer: 6.993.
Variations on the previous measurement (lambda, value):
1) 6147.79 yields 5.421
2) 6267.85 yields 5.091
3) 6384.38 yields 6.608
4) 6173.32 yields 4.045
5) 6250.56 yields 5.126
